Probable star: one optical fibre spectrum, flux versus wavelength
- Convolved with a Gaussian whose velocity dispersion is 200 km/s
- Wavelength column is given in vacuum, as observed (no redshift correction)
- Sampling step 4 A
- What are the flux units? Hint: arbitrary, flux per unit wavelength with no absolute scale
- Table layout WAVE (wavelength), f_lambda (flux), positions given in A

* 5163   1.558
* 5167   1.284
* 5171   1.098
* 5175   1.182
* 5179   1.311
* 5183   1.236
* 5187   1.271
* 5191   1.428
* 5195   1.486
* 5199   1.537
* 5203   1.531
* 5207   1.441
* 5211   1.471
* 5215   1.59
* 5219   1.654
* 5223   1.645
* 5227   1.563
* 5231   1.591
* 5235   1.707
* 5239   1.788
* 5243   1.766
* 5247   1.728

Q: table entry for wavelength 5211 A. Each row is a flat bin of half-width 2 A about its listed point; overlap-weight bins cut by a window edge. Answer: 1.471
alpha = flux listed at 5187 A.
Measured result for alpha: 1.271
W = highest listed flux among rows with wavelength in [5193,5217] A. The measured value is 1.59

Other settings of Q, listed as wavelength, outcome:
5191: 1.428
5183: 1.236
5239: 1.788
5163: 1.558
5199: 1.537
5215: 1.59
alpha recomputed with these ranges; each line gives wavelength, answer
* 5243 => 1.766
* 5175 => 1.182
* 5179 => 1.311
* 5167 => 1.284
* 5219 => 1.654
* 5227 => 1.563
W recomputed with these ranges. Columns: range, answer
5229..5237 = 1.707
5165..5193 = 1.428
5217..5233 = 1.654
